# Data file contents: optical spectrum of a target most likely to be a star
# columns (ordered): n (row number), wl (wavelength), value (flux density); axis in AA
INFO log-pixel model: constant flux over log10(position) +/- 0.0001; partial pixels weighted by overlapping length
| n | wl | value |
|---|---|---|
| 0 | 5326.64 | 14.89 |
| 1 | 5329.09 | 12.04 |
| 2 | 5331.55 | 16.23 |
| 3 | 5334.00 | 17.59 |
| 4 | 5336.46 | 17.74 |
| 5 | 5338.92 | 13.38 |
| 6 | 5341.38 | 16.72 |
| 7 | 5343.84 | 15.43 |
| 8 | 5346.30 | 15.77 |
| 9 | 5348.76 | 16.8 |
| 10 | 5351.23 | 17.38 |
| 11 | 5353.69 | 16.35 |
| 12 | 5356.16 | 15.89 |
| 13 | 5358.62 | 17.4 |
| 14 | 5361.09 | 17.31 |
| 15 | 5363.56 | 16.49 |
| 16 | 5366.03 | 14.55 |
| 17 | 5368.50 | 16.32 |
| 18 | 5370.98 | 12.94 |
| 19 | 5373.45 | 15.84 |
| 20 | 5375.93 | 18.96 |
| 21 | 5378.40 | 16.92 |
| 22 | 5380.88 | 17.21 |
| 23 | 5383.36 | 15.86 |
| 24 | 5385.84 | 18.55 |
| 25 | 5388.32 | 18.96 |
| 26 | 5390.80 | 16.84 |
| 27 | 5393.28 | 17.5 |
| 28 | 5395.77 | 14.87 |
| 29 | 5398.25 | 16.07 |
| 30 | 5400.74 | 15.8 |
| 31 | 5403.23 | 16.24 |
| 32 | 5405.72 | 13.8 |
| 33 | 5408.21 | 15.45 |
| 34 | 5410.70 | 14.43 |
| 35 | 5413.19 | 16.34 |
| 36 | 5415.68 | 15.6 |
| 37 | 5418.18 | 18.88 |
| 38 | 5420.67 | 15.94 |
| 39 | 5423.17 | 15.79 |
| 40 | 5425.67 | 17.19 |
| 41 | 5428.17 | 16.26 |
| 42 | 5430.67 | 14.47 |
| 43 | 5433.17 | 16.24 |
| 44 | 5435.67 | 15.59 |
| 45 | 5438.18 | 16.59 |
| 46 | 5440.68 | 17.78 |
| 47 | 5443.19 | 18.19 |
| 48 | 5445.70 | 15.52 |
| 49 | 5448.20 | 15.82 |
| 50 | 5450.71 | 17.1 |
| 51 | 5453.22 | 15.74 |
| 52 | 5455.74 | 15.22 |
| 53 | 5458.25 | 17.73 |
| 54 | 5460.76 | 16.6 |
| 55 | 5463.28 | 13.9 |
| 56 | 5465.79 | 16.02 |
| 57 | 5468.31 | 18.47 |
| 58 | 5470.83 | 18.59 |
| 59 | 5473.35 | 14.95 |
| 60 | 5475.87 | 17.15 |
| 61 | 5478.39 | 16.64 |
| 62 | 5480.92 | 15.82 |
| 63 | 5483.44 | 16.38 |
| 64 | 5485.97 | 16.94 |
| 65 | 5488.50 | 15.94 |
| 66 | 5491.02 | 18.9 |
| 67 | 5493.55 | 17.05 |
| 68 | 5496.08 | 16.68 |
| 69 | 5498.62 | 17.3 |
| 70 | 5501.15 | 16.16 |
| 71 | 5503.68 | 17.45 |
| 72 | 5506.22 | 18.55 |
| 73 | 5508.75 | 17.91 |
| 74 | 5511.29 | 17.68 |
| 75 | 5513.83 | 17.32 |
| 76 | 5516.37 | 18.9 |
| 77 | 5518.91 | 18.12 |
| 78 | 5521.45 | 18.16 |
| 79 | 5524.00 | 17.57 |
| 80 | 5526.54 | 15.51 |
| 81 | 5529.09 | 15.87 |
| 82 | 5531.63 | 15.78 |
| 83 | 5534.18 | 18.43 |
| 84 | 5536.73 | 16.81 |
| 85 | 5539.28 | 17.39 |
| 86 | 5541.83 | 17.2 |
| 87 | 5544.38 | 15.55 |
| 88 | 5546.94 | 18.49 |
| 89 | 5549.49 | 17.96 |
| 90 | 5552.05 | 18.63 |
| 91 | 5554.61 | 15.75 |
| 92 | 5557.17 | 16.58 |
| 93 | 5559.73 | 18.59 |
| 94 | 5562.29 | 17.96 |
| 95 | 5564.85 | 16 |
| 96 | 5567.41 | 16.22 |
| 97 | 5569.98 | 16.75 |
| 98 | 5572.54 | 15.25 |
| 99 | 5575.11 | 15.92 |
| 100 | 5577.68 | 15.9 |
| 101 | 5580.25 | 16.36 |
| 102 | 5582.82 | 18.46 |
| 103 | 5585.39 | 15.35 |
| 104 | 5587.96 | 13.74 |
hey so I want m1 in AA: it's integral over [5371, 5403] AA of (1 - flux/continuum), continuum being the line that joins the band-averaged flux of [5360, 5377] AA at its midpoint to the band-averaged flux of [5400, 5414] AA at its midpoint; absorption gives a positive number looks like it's -2.3 AA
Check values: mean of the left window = 16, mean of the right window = 15.3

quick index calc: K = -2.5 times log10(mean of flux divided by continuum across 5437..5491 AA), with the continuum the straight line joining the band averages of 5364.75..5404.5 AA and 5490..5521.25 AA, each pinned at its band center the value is 0.043 mag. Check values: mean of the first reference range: 16.5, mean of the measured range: 16.6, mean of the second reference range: 17.7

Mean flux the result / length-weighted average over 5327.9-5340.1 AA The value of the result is 15.4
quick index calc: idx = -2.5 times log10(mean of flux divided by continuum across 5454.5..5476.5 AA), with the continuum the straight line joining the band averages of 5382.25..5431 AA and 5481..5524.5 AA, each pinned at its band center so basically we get 0.03 mag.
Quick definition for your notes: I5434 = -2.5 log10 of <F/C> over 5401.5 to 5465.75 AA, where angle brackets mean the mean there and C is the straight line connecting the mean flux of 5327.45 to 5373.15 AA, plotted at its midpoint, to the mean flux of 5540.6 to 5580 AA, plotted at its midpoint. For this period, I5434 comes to 0.012 mag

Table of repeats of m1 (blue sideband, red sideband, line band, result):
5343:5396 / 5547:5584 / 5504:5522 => -1.3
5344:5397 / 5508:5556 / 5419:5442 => 0.8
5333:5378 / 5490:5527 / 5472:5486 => 0.9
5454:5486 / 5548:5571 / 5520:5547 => 0.1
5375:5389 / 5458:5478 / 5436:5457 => 0.5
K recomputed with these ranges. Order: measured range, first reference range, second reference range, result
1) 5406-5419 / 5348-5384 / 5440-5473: 0.04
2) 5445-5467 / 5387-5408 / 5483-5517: 0.06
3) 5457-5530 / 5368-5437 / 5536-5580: -0.03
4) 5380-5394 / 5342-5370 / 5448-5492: -0.07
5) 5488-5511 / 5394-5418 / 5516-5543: -0.04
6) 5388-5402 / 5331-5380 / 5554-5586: -0.01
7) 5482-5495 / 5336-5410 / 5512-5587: -0.02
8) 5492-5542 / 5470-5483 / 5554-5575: -0.05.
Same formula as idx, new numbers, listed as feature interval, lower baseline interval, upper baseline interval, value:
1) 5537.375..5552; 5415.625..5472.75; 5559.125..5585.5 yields -0.05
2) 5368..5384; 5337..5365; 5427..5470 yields 0.00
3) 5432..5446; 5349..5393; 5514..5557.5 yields 0.01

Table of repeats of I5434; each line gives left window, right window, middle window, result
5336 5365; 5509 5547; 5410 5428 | 0.021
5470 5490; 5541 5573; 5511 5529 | -0.044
